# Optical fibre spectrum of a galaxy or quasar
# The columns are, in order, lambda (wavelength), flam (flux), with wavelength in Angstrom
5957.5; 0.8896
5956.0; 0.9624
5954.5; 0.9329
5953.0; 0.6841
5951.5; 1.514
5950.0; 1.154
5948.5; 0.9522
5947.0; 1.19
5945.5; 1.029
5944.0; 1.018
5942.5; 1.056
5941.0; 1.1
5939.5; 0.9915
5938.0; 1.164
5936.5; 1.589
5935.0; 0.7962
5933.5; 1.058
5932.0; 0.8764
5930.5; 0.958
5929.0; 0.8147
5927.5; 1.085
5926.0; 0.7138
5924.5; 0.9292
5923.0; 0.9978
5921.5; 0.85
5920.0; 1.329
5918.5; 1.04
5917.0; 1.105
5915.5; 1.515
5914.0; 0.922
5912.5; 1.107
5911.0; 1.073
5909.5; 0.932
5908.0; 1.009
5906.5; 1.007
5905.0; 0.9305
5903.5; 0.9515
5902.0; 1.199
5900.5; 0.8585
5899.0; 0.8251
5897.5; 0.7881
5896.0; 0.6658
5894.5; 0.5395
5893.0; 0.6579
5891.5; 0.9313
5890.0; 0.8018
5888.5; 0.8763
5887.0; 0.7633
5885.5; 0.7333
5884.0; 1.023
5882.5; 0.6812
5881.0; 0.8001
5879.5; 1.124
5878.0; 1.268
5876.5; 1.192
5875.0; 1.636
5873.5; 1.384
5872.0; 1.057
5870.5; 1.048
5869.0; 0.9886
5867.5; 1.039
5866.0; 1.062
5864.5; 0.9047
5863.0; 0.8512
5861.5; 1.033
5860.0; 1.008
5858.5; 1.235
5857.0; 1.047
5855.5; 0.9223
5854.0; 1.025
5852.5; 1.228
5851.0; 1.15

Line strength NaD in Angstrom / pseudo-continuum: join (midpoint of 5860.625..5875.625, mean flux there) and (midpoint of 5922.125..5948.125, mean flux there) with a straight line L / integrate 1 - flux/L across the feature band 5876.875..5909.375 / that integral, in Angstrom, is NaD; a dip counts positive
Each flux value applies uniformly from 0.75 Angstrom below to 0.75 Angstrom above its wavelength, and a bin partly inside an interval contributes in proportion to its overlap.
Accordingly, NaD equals 5.6 Angstrom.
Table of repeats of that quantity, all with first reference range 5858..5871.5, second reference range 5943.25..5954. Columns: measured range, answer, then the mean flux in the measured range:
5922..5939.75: 1.1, 0.996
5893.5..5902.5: 2.1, 0.798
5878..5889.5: 1.6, 0.883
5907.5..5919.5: -0.5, 1.09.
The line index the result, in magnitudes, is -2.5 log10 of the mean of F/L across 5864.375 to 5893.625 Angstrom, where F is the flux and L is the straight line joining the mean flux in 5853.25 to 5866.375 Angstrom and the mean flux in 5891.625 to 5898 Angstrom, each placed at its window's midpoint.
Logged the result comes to -0.20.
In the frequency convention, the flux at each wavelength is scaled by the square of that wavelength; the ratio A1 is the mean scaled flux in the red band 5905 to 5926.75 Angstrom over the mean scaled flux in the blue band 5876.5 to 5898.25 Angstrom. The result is 1.2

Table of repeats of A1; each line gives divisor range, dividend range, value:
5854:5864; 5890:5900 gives 0.74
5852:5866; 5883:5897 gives 0.76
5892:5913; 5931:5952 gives 1.25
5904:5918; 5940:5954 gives 1.02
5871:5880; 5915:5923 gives 0.91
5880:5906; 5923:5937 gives 1.18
